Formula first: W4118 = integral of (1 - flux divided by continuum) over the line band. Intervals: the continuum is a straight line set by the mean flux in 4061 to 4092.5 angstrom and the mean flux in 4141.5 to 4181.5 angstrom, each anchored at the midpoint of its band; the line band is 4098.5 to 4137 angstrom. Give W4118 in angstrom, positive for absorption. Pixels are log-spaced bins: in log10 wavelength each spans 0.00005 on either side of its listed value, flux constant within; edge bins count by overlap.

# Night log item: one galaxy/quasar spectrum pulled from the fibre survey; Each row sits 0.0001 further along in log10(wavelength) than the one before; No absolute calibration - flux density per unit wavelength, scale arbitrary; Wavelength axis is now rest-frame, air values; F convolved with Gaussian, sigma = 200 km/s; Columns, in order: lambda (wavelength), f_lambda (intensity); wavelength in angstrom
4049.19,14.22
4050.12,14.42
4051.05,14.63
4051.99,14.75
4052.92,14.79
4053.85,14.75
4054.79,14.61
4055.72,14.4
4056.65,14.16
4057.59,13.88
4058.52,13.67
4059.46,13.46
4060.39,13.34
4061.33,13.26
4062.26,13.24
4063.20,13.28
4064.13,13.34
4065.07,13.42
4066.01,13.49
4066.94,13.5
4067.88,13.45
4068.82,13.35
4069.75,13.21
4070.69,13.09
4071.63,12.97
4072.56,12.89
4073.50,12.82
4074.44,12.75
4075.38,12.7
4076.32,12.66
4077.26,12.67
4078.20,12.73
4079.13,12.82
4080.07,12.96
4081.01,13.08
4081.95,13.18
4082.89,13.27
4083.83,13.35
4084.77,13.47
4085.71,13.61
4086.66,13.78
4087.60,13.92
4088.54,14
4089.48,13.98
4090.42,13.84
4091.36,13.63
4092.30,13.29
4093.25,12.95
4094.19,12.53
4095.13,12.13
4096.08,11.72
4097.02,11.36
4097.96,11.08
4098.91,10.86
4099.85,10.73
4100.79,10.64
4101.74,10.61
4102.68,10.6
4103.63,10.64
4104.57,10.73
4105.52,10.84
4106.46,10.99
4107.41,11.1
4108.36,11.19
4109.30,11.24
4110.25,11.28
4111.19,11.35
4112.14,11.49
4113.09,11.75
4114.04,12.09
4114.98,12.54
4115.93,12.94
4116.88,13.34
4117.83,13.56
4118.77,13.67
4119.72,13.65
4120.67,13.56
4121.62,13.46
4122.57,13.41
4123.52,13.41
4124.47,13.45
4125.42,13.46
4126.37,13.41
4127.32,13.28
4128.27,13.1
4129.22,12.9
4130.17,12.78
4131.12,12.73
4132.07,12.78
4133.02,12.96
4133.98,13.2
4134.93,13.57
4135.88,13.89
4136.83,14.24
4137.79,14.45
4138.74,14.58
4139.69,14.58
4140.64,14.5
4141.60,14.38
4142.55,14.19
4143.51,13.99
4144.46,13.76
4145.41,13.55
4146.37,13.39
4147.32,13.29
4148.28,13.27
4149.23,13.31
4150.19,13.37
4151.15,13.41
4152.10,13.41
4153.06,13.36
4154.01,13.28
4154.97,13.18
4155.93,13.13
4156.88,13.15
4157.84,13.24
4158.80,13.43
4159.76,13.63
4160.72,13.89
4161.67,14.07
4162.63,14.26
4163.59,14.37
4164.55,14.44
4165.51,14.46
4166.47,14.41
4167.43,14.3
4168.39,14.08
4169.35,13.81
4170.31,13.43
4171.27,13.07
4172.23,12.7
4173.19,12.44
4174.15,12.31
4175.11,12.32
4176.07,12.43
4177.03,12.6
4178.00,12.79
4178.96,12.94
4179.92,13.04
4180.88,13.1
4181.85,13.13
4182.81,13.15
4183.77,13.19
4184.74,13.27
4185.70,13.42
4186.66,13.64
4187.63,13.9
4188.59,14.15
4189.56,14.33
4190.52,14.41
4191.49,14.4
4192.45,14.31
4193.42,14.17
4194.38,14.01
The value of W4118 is 2.8 angstrom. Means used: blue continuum 13.3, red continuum 13.4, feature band 12.4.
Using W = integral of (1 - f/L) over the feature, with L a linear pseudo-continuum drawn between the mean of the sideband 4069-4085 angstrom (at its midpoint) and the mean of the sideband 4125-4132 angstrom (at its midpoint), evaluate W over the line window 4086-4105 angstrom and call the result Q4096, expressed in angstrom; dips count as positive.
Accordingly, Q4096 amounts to 1.24 angstrom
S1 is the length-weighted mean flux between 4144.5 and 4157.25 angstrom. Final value 13.3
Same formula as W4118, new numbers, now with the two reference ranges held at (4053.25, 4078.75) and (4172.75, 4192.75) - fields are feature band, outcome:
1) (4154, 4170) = -0.6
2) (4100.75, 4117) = 2.4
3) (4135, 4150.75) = -0.7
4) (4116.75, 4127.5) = -0.1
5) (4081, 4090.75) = -0.2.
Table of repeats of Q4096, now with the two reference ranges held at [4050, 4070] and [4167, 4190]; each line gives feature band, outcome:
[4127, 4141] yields -0.1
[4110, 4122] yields 0.8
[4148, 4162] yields -0.1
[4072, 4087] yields 0.8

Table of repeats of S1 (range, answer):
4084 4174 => 13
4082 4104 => 12.5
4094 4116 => 11.3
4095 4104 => 11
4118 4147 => 13.6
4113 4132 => 13.1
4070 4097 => 13.1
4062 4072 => 13.3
